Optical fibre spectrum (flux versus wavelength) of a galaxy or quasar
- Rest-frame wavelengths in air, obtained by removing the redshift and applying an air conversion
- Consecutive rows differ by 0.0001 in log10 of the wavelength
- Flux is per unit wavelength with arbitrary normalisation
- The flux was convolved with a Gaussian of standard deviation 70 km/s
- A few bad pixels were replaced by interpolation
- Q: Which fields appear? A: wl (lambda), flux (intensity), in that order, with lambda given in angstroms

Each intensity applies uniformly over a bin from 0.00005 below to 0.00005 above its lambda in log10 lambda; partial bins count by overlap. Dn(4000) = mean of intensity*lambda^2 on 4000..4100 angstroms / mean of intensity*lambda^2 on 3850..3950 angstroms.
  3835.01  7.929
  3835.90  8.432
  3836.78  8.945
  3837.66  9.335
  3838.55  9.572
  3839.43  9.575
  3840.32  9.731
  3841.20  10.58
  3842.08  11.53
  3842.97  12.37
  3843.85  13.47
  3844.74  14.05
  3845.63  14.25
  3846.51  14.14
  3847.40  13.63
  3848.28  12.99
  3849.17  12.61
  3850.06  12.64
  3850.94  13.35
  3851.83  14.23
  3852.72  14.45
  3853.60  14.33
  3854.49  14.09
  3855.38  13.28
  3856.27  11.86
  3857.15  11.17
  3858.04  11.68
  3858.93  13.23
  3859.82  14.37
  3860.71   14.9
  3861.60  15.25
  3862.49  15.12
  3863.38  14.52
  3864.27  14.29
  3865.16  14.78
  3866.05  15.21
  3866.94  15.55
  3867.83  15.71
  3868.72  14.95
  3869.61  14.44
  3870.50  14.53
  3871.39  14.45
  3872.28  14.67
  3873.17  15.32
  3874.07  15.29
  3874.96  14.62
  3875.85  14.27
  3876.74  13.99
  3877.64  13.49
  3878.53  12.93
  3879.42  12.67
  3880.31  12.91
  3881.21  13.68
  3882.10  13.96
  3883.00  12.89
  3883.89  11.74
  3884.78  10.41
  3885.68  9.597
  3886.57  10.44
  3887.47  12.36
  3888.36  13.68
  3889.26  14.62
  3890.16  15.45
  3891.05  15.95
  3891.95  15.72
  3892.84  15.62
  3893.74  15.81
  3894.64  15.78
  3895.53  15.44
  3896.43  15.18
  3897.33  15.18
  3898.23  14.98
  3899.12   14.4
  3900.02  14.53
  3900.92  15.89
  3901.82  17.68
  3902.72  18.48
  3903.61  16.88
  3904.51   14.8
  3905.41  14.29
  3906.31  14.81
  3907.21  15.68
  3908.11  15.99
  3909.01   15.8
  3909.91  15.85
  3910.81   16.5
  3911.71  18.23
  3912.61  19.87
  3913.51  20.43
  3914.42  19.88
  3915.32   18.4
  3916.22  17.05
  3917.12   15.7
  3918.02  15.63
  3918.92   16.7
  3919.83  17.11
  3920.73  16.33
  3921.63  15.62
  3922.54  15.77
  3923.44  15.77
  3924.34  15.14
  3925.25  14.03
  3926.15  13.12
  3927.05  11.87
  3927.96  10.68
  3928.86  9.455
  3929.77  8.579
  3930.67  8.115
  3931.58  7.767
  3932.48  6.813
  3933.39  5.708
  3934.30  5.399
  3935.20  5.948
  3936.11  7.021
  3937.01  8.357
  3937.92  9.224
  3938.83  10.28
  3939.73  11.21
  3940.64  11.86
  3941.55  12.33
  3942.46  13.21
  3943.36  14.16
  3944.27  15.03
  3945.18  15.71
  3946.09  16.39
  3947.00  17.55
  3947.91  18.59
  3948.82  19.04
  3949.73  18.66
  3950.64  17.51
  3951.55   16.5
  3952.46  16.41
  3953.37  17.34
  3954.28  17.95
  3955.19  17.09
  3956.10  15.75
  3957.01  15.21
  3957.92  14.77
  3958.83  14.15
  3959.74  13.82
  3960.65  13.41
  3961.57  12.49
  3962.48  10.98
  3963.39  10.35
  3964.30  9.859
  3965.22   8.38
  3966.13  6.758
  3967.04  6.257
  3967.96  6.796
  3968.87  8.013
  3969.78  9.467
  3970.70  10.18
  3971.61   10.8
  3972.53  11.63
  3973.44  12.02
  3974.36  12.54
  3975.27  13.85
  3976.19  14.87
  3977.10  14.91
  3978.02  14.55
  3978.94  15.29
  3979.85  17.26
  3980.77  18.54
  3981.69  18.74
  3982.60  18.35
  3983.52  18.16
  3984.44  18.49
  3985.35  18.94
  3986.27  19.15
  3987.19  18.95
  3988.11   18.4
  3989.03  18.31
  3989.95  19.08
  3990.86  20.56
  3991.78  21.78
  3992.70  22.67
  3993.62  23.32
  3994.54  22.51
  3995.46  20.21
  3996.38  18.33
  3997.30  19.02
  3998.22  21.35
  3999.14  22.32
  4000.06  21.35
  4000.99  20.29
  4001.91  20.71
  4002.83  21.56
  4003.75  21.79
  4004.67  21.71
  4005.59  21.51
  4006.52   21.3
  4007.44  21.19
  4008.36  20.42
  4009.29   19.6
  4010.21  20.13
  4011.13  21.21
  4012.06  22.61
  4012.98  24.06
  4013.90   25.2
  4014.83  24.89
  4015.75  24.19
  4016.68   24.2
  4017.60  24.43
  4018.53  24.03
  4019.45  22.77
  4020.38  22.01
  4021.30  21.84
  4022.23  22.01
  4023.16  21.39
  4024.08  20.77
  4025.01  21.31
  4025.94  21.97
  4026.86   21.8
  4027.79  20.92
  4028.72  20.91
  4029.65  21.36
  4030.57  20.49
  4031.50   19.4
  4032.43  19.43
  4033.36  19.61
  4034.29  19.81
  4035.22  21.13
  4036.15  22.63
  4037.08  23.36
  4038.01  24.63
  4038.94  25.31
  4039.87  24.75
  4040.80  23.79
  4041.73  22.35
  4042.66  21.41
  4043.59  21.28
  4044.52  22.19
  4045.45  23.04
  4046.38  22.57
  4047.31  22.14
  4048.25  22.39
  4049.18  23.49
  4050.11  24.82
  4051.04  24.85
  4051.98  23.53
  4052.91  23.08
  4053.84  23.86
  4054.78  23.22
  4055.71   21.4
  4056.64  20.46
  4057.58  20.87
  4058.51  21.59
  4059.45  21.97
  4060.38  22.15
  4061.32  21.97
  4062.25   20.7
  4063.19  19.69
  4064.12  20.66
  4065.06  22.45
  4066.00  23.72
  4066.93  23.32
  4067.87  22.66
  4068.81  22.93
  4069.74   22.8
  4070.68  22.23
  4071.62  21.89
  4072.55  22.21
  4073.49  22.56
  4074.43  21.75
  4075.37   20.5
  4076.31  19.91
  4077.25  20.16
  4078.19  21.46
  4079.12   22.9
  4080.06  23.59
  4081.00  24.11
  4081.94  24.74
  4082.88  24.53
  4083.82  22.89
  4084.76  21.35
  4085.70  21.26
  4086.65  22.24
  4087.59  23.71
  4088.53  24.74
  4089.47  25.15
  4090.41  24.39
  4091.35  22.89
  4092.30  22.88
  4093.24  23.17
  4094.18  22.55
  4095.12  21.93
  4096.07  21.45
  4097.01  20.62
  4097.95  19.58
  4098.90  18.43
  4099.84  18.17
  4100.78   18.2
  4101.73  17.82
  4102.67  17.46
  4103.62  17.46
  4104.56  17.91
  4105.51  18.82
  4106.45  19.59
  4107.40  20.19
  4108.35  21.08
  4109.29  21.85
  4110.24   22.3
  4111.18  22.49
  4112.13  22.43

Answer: 1.7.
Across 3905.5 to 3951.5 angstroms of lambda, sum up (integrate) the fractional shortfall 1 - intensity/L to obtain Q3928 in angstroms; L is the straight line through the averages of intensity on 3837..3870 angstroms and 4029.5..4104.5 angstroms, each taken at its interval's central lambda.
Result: 6.5 angstroms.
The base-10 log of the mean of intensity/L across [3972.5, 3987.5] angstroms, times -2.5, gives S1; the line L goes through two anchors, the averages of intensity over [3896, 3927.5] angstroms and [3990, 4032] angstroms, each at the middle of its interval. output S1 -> 0.217 mag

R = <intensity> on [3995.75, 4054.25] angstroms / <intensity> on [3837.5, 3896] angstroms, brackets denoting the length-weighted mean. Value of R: 1.6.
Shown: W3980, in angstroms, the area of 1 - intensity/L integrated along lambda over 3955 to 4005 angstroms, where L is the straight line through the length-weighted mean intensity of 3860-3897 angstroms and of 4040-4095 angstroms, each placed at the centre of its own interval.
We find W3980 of 7.2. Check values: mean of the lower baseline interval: 14.2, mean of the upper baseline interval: 22.5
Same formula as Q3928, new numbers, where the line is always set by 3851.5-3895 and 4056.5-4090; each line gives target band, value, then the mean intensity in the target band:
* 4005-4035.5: -2.57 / 21.8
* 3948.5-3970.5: 5.47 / 13.1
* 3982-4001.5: -1.20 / 20.1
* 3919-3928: 0.69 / 14.8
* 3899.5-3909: -0.40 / 15.9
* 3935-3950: 3.22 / 13.3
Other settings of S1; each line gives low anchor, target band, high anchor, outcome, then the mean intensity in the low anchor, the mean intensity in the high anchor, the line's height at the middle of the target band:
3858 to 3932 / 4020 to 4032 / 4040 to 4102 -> -0.05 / 14.7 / 22.2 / 20.3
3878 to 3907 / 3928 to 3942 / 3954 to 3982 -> 0.48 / 14.4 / 12.7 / 13.4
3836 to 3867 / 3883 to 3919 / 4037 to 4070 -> -0.01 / 12.9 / 22.6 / 15.3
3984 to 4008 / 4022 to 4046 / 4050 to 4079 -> -0.02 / 20.6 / 22.1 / 21.4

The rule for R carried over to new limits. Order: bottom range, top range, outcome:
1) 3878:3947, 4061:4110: 1.56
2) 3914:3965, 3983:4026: 1.58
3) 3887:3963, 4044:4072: 1.55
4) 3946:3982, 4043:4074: 1.62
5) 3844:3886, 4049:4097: 1.64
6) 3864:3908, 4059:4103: 1.51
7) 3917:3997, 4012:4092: 1.58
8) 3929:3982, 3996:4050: 1.75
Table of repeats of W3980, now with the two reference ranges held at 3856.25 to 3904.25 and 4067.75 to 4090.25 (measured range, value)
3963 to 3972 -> 4.7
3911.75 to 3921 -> -1.1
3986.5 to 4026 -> -3.9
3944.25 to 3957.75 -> 0.2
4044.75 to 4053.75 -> -0.8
